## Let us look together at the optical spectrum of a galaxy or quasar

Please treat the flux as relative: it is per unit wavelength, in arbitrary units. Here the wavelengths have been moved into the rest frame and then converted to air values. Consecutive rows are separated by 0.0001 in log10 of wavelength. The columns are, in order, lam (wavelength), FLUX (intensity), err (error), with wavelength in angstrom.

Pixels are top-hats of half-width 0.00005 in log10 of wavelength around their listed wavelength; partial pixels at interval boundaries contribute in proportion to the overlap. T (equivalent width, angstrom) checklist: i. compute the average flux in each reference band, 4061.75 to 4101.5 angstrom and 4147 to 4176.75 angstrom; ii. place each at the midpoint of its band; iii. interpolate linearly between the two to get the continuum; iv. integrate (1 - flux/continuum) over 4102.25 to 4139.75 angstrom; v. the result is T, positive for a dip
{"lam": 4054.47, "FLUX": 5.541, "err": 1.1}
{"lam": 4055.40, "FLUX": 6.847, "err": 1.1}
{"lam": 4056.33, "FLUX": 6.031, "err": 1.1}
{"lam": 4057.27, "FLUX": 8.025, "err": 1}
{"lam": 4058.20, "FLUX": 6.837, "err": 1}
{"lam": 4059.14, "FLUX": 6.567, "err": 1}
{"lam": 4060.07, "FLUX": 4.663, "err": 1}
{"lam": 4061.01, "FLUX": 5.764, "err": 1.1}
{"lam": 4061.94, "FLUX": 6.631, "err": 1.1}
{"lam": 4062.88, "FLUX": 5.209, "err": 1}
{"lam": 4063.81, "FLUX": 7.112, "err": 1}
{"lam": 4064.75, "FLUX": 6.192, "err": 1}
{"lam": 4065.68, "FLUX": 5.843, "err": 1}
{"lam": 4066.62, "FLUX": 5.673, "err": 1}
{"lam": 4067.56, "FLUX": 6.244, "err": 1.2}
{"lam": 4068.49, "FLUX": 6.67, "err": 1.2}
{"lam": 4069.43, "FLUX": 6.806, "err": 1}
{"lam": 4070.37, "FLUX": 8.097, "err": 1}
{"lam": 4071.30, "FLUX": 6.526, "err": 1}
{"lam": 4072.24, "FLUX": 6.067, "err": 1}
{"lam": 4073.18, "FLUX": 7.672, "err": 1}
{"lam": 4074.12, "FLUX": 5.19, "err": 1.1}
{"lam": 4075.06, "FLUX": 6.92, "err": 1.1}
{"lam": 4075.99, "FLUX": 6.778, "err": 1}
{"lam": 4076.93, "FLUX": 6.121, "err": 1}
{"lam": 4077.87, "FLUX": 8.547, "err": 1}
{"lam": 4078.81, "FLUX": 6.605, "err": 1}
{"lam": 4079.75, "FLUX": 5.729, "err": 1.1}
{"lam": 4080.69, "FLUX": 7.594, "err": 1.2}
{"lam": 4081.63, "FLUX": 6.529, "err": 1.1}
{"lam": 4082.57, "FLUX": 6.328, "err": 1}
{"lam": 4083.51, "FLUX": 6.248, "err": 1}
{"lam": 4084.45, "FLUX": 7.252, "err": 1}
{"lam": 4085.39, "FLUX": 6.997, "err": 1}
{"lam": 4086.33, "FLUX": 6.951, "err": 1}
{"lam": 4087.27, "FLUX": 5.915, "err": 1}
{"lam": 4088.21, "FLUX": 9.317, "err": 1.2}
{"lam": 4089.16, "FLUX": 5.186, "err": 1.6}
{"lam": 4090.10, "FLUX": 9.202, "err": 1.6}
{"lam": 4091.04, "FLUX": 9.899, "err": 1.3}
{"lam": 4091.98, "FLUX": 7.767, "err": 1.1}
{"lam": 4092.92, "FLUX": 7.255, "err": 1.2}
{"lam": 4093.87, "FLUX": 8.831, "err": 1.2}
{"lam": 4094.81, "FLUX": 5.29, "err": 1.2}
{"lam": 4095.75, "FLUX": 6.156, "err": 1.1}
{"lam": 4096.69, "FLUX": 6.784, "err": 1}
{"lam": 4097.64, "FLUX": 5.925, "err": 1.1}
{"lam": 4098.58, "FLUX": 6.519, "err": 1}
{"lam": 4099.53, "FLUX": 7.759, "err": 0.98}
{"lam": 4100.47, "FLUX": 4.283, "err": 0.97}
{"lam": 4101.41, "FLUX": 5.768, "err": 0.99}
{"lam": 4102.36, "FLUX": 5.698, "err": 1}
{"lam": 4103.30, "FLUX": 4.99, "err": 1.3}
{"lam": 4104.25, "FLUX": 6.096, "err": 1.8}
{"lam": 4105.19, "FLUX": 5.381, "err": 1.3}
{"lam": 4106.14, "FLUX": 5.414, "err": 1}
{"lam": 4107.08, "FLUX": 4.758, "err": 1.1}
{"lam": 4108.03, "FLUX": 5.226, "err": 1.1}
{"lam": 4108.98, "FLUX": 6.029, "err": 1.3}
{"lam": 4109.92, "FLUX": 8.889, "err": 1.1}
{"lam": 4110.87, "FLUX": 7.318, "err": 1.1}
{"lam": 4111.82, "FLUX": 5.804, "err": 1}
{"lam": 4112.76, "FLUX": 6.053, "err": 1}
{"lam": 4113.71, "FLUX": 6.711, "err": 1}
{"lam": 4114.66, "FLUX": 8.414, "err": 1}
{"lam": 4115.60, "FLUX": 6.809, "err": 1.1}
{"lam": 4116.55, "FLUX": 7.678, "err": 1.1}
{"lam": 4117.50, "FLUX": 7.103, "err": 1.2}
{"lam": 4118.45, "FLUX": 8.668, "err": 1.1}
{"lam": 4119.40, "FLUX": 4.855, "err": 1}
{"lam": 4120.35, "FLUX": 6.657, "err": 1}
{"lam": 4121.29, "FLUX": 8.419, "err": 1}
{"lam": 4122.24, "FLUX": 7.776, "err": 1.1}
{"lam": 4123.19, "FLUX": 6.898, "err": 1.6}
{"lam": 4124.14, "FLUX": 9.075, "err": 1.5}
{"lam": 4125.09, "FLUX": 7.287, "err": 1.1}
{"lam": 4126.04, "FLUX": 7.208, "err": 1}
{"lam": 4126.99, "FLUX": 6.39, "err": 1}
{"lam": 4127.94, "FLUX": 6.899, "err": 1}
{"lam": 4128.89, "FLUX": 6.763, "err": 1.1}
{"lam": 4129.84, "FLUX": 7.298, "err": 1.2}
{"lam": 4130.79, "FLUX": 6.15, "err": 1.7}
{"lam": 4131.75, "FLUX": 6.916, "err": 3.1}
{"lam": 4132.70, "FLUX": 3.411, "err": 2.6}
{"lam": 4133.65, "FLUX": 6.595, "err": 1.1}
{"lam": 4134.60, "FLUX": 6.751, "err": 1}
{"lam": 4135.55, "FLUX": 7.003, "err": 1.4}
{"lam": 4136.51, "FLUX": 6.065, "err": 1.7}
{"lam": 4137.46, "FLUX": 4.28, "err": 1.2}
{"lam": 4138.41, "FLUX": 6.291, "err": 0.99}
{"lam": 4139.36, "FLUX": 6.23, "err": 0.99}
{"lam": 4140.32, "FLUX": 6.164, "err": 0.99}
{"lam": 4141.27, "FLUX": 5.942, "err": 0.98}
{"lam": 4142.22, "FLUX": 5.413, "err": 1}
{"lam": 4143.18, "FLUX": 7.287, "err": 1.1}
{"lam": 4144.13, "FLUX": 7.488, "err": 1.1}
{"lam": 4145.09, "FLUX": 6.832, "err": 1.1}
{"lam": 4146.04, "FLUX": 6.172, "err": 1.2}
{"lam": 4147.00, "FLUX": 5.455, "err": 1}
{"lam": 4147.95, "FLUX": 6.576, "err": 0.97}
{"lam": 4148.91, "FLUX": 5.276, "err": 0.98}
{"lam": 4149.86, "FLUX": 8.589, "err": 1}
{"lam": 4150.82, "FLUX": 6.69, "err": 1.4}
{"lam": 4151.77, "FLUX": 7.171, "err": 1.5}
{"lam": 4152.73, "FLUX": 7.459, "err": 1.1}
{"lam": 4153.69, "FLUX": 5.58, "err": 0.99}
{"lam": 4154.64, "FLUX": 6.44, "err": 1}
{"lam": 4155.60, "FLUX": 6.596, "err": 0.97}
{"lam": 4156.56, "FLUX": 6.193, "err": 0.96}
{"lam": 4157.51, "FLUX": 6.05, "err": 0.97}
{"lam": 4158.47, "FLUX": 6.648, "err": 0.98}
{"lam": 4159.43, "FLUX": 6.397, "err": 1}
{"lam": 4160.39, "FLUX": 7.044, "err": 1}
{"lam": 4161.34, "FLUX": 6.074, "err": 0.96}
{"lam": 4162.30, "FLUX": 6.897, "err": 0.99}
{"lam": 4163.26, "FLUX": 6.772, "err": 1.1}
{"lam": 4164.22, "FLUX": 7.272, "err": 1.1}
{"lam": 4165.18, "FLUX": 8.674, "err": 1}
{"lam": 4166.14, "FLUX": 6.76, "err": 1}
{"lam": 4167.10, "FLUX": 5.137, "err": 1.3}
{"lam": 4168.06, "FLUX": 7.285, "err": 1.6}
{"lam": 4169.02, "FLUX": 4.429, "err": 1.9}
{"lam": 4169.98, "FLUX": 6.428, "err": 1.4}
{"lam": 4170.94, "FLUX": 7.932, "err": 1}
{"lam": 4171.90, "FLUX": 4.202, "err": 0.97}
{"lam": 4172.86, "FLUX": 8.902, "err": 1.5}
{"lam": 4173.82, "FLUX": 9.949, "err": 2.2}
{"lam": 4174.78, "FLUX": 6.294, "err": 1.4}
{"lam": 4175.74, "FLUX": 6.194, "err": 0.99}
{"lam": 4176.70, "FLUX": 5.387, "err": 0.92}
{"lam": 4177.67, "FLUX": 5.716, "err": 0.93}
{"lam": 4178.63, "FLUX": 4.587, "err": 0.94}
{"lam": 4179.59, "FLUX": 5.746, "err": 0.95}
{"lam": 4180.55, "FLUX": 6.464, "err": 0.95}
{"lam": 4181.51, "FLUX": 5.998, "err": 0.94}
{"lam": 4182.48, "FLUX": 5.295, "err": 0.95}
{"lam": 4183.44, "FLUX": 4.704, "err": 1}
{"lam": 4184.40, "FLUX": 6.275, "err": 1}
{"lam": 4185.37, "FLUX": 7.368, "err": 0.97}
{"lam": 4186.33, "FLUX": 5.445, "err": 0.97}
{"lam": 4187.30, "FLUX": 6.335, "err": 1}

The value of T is 0.9 angstrom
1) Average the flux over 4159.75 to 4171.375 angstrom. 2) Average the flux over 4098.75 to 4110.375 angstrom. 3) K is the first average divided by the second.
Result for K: 1.1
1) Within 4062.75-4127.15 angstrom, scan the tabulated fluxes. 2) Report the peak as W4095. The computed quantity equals 9.899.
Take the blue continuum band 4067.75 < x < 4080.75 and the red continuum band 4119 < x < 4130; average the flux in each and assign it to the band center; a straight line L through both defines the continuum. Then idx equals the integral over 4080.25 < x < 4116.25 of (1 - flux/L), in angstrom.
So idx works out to 1.4 angstrom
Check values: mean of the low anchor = 6.77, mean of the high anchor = 7.14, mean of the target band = 6.67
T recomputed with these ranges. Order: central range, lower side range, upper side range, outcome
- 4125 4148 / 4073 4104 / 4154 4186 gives 0.8 angstrom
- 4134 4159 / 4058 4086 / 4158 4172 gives 0.6 angstrom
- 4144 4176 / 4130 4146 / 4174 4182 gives -3.4 angstrom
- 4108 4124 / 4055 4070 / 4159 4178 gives -1.5 angstrom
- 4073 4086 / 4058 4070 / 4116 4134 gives -0.7 angstrom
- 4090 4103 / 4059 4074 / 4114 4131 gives -0.1 angstrom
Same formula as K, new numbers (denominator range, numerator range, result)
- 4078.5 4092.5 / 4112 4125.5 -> 1.02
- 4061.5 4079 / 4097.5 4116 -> 0.94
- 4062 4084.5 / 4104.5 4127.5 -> 1.04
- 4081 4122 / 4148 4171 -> 0.98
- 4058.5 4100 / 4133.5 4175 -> 0.97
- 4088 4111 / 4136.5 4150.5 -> 0.95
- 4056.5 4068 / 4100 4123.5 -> 1.04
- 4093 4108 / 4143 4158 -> 1.10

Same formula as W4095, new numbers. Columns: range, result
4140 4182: 9.949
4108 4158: 9.075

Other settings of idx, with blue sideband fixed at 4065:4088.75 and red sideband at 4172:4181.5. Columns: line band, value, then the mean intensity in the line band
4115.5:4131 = -1.38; 7.2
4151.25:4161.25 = -0.03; 6.54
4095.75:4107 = 1.39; 5.85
